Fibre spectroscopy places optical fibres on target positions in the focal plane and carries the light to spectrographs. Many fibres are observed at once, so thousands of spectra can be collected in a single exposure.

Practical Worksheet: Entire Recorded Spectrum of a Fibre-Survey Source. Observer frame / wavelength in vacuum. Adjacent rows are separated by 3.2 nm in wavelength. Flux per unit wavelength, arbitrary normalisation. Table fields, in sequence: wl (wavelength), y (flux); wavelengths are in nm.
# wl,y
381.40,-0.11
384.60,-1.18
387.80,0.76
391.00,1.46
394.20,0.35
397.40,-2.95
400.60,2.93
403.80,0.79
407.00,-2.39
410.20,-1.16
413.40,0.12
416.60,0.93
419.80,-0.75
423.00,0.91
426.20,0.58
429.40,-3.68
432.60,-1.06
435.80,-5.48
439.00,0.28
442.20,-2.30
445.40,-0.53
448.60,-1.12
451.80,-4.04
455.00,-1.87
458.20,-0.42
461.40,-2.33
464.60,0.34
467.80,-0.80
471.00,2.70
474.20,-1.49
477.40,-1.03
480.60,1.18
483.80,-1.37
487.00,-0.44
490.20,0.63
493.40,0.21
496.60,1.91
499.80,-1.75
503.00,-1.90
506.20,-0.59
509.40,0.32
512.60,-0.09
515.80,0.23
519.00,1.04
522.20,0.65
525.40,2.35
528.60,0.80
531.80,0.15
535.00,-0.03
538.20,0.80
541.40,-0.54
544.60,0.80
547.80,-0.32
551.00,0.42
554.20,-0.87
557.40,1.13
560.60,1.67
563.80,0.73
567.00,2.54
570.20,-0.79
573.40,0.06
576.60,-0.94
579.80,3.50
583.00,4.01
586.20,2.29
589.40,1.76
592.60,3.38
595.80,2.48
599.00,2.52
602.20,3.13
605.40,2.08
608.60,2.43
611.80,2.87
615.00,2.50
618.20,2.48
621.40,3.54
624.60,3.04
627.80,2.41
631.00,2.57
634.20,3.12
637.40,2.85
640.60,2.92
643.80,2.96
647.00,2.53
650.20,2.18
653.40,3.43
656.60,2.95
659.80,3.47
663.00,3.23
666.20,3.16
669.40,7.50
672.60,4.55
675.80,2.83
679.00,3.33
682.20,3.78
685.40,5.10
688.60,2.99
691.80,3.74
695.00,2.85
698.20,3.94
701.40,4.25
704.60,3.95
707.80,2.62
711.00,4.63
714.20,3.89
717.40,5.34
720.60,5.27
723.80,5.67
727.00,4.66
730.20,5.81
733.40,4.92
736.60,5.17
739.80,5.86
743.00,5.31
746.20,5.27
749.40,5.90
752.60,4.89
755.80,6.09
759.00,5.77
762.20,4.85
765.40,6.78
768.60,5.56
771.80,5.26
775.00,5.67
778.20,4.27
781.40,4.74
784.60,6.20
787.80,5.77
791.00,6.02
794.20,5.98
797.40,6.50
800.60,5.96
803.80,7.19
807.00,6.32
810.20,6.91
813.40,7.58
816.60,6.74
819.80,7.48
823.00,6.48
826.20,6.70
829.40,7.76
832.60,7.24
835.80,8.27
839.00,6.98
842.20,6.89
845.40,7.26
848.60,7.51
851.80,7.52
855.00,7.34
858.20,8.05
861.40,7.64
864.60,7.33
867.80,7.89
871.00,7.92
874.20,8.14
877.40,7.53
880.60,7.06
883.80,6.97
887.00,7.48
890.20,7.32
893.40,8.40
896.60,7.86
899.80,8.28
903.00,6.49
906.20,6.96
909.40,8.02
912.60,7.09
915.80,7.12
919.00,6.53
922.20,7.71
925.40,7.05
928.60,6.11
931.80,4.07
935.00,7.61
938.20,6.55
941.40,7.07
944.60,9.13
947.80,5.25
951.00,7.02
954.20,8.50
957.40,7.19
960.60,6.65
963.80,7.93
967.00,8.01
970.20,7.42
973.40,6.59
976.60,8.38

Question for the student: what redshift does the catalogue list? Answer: 0.80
